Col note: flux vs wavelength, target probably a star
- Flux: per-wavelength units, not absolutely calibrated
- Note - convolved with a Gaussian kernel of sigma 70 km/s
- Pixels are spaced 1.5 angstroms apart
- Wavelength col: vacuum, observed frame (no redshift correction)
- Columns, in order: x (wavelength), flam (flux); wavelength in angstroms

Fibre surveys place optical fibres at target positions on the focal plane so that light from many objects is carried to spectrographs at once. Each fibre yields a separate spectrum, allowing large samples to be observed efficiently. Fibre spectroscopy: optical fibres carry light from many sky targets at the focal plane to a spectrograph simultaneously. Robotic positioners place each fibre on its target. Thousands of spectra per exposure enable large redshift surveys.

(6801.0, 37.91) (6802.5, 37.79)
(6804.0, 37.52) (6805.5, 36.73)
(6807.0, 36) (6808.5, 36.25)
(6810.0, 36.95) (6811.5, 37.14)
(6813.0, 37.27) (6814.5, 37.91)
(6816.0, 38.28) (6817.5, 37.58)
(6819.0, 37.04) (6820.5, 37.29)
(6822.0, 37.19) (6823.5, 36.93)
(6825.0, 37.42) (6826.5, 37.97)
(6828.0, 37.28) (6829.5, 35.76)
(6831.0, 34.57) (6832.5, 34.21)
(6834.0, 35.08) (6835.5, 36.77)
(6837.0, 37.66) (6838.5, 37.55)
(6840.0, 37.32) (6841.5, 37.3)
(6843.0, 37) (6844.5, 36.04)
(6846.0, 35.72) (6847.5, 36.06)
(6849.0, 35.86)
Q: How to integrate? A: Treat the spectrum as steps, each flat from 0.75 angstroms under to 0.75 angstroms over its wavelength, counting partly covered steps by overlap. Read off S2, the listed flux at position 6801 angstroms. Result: 37.91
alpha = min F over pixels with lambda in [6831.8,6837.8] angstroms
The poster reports 34.21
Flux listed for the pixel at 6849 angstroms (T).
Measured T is 35.86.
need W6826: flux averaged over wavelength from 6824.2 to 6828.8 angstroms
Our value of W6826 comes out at 37.5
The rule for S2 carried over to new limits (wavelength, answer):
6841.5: 37.3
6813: 37.27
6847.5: 36.06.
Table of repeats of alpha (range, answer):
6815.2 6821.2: 37.04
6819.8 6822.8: 37.19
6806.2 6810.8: 36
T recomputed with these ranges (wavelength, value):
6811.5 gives 37.14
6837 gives 37.66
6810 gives 36.95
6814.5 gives 37.91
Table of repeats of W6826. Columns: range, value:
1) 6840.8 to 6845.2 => 36.8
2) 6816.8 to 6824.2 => 37.2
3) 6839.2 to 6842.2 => 37.3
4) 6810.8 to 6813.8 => 37.2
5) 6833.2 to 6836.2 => 35.9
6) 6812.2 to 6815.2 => 37.6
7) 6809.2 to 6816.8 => 37.5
